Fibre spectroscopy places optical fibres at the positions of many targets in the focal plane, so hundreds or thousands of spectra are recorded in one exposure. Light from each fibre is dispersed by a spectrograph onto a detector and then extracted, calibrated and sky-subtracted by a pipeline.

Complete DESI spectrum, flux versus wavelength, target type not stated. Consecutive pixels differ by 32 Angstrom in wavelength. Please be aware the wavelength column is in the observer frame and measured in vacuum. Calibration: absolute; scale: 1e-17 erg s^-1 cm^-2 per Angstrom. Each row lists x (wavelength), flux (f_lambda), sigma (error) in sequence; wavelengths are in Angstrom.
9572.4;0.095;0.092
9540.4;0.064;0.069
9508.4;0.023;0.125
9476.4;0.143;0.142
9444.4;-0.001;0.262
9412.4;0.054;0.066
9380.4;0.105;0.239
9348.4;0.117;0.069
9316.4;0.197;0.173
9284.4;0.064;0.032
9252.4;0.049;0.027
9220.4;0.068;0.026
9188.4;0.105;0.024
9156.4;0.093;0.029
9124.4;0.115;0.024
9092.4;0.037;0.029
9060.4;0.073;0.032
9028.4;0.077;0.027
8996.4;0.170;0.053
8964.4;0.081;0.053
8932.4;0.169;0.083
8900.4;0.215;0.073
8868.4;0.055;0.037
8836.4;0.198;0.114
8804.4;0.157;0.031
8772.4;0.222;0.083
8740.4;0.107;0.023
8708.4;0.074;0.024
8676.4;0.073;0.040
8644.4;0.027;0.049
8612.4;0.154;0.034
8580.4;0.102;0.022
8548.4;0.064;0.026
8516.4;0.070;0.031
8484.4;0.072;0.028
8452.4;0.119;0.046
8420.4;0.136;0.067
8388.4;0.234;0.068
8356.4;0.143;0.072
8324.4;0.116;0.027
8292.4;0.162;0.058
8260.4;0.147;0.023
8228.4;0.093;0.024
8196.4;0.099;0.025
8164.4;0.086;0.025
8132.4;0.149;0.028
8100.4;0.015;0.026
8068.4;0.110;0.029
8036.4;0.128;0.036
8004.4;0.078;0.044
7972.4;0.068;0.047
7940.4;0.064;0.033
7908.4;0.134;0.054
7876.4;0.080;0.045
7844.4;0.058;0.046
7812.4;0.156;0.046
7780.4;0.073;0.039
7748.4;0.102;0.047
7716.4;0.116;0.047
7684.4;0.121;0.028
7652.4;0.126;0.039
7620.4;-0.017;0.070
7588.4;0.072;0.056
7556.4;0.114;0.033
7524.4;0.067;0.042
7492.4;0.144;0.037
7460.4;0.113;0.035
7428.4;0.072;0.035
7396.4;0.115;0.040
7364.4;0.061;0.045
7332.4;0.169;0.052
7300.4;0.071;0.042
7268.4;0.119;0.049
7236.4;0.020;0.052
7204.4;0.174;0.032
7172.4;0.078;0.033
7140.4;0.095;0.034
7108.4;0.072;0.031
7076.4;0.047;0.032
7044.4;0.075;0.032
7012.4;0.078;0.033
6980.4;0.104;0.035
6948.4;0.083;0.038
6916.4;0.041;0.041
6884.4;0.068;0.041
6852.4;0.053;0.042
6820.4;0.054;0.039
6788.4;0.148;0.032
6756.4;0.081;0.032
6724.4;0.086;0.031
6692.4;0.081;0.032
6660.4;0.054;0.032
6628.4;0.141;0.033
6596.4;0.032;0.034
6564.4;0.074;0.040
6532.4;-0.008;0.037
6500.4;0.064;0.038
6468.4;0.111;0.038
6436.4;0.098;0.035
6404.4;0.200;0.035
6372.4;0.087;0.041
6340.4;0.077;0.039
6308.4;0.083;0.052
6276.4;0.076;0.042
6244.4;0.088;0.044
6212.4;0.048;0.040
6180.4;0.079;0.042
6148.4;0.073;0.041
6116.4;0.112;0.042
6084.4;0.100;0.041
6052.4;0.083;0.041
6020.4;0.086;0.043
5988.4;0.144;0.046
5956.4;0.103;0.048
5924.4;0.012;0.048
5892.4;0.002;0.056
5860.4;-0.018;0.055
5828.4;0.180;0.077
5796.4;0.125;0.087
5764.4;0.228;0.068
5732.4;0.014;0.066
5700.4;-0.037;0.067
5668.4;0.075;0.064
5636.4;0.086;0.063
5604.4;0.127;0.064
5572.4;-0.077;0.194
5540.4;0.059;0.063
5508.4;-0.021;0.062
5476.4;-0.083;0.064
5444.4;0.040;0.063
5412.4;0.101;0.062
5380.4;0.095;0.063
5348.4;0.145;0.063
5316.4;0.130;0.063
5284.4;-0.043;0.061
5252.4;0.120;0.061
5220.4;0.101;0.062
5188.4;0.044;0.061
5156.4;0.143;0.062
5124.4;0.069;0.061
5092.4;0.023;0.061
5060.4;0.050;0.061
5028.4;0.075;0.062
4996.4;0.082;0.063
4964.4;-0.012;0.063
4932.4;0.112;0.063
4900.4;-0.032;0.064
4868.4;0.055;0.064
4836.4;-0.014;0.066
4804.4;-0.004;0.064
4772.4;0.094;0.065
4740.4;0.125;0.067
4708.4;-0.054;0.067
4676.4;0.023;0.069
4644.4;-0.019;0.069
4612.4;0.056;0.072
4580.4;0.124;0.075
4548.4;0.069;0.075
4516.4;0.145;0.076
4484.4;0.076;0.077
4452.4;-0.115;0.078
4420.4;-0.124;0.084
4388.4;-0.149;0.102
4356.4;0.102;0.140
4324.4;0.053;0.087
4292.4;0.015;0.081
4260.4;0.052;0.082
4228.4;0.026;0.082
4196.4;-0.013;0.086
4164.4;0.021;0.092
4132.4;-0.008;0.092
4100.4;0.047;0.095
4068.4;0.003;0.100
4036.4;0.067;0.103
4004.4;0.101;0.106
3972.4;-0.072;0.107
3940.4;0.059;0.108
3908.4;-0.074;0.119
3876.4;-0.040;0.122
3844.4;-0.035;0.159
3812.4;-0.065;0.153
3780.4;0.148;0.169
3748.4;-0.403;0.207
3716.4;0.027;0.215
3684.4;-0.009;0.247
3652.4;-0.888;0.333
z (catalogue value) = 0.28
